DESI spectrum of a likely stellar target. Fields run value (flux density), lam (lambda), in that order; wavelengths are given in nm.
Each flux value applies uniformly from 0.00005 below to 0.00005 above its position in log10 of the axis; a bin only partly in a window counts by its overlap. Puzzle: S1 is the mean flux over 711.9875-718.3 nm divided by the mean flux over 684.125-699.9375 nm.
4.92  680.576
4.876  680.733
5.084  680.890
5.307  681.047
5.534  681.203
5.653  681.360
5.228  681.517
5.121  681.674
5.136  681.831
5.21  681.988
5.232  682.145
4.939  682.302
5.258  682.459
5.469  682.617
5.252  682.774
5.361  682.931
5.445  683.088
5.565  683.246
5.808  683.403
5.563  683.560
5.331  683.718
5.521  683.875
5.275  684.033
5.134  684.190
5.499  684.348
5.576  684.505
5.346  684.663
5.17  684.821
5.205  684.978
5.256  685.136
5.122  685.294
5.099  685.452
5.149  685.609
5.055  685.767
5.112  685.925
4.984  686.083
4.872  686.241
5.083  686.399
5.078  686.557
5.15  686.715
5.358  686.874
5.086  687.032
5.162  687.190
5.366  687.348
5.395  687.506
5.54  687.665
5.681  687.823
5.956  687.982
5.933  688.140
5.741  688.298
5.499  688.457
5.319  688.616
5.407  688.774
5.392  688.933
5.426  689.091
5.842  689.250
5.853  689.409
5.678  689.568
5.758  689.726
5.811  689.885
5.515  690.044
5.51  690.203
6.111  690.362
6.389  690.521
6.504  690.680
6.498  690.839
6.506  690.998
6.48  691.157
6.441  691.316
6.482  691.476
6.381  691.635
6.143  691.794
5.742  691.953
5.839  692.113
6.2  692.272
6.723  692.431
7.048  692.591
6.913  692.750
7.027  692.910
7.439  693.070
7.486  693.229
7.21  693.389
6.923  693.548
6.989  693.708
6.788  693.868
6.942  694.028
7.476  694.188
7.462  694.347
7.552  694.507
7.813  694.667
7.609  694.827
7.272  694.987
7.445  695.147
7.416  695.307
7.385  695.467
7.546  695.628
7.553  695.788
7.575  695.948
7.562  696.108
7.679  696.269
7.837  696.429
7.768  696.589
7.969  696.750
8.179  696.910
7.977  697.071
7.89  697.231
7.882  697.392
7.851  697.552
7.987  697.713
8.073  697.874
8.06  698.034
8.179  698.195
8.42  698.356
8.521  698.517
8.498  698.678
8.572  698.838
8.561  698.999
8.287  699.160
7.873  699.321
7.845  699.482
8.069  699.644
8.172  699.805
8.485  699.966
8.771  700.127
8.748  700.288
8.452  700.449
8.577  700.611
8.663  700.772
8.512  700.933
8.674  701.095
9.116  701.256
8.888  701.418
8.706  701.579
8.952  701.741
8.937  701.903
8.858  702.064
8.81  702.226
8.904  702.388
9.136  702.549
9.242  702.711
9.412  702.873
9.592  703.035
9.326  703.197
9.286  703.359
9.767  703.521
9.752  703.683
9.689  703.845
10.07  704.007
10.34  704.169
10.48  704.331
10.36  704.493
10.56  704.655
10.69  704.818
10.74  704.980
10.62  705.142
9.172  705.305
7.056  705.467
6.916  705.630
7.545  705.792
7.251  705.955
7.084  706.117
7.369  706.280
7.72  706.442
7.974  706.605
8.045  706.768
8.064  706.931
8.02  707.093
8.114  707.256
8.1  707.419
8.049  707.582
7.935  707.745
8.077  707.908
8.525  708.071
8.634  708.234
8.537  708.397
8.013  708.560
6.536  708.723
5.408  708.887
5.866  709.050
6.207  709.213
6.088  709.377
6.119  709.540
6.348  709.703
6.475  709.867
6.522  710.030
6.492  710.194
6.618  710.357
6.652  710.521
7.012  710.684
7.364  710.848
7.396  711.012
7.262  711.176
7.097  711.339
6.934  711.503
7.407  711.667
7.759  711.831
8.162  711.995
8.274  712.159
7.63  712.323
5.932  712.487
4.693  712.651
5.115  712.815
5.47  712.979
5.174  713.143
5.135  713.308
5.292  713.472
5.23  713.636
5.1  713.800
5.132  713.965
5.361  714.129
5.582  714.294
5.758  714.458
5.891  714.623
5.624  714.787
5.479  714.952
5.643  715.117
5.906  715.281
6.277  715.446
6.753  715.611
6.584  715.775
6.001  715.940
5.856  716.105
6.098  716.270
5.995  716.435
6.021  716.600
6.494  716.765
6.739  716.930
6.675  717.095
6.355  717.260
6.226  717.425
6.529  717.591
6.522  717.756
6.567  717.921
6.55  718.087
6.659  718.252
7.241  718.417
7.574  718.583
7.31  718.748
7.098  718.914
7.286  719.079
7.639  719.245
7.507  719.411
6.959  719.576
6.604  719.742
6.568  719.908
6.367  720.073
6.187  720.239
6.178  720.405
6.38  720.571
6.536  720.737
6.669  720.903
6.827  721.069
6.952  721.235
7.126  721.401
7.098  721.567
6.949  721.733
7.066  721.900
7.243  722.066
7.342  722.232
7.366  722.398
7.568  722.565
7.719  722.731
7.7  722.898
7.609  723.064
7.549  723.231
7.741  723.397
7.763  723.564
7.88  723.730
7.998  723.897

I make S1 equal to 0.9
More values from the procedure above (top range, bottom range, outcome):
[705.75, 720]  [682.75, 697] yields 1.09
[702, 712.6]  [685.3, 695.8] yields 1.30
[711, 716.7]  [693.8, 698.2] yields 0.80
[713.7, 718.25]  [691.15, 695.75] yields 0.87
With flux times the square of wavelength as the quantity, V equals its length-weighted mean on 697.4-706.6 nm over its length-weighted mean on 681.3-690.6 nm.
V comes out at 1.70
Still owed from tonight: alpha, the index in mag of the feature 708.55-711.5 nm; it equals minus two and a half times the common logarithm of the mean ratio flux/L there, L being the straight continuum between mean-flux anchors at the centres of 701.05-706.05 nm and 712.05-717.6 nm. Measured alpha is 0.11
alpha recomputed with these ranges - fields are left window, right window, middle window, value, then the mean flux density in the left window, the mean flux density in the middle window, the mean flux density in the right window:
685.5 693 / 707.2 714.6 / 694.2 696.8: -0.25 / 5.79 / 7.58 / 6.67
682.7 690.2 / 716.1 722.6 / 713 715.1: 0.21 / 5.4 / 5.4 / 6.78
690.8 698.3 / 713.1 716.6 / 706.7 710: -0.18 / 7.27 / 7.34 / 5.72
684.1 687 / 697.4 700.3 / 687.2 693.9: 0.03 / 5.18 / 6.15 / 8.26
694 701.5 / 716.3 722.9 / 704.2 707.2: -0.14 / 8.04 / 8.67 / 6.84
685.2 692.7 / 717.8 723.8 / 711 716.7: 0.11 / 5.72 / 6.13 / 7.09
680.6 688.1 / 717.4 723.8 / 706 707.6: -0.22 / 5.29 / 7.83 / 7.05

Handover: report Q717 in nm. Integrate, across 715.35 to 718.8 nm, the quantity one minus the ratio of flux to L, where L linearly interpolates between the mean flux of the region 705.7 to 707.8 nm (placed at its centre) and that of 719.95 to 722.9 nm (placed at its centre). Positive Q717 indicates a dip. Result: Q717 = 0.32 nm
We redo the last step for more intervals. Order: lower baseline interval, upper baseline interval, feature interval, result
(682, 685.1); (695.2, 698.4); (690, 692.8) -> 0.21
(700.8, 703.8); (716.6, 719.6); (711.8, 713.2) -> 0.22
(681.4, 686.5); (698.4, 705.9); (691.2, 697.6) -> 0.16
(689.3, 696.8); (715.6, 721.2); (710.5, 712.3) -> -0.20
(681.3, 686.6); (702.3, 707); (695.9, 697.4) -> -0.05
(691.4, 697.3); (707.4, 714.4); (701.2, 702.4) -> -0.33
